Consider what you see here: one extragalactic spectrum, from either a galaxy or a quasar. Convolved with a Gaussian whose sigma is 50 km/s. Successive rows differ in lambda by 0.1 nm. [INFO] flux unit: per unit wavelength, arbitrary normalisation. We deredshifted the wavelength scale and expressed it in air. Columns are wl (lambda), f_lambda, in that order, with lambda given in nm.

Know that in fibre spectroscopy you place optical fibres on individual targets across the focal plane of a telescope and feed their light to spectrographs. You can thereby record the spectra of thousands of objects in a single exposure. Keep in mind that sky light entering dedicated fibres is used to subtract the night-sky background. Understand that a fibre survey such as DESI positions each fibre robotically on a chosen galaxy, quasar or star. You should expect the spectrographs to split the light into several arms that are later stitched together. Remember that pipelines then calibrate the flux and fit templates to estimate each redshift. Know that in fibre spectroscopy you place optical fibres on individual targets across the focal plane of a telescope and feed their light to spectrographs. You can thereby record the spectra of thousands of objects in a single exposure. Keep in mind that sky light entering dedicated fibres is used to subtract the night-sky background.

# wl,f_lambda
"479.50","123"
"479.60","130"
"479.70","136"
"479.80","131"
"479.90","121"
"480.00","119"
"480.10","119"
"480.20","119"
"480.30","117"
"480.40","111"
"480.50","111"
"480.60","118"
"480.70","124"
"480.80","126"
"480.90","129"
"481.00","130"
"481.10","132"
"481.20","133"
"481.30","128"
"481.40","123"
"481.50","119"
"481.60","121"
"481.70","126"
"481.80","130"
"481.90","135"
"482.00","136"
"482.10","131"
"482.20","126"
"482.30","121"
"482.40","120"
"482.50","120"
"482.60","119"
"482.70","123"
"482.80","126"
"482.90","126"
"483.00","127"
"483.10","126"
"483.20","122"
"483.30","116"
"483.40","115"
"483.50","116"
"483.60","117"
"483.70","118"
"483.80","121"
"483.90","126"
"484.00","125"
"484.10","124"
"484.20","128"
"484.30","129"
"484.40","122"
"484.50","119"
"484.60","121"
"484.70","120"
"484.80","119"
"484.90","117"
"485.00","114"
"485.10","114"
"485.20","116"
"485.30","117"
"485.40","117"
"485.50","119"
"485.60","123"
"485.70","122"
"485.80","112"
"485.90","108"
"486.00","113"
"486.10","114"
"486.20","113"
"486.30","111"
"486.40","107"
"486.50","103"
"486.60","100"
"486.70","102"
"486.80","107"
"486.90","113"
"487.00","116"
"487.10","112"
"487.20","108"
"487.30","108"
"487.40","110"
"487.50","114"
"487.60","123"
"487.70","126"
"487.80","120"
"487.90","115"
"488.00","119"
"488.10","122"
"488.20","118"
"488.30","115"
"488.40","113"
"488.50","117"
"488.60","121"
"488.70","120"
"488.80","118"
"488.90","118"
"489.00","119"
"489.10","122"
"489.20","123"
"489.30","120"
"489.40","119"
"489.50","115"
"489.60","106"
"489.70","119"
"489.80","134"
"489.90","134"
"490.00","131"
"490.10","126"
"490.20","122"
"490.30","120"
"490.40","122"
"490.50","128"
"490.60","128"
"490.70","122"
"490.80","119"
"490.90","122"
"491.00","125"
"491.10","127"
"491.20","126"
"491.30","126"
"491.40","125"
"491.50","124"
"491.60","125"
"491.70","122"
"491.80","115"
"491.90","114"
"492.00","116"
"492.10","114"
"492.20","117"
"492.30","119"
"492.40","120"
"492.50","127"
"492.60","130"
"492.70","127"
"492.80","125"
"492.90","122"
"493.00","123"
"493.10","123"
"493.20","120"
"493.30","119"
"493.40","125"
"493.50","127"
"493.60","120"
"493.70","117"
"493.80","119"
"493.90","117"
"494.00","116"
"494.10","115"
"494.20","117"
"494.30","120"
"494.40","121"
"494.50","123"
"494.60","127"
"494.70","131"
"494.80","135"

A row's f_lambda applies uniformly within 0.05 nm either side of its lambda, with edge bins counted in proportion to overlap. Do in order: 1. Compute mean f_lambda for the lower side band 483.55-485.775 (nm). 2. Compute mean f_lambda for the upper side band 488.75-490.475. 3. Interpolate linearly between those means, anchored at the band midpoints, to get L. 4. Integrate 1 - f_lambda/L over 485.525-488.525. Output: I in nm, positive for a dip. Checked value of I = 0.19 nm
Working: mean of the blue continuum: 120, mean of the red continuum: 122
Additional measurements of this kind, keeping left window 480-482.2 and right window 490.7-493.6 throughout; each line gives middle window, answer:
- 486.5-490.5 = 0.18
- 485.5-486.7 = 0.12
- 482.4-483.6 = 0.03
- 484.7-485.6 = 0.05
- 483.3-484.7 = 0.03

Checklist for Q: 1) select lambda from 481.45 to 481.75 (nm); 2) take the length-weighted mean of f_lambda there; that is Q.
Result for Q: 122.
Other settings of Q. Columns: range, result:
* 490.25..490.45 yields 121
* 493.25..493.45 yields 122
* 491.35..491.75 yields 124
